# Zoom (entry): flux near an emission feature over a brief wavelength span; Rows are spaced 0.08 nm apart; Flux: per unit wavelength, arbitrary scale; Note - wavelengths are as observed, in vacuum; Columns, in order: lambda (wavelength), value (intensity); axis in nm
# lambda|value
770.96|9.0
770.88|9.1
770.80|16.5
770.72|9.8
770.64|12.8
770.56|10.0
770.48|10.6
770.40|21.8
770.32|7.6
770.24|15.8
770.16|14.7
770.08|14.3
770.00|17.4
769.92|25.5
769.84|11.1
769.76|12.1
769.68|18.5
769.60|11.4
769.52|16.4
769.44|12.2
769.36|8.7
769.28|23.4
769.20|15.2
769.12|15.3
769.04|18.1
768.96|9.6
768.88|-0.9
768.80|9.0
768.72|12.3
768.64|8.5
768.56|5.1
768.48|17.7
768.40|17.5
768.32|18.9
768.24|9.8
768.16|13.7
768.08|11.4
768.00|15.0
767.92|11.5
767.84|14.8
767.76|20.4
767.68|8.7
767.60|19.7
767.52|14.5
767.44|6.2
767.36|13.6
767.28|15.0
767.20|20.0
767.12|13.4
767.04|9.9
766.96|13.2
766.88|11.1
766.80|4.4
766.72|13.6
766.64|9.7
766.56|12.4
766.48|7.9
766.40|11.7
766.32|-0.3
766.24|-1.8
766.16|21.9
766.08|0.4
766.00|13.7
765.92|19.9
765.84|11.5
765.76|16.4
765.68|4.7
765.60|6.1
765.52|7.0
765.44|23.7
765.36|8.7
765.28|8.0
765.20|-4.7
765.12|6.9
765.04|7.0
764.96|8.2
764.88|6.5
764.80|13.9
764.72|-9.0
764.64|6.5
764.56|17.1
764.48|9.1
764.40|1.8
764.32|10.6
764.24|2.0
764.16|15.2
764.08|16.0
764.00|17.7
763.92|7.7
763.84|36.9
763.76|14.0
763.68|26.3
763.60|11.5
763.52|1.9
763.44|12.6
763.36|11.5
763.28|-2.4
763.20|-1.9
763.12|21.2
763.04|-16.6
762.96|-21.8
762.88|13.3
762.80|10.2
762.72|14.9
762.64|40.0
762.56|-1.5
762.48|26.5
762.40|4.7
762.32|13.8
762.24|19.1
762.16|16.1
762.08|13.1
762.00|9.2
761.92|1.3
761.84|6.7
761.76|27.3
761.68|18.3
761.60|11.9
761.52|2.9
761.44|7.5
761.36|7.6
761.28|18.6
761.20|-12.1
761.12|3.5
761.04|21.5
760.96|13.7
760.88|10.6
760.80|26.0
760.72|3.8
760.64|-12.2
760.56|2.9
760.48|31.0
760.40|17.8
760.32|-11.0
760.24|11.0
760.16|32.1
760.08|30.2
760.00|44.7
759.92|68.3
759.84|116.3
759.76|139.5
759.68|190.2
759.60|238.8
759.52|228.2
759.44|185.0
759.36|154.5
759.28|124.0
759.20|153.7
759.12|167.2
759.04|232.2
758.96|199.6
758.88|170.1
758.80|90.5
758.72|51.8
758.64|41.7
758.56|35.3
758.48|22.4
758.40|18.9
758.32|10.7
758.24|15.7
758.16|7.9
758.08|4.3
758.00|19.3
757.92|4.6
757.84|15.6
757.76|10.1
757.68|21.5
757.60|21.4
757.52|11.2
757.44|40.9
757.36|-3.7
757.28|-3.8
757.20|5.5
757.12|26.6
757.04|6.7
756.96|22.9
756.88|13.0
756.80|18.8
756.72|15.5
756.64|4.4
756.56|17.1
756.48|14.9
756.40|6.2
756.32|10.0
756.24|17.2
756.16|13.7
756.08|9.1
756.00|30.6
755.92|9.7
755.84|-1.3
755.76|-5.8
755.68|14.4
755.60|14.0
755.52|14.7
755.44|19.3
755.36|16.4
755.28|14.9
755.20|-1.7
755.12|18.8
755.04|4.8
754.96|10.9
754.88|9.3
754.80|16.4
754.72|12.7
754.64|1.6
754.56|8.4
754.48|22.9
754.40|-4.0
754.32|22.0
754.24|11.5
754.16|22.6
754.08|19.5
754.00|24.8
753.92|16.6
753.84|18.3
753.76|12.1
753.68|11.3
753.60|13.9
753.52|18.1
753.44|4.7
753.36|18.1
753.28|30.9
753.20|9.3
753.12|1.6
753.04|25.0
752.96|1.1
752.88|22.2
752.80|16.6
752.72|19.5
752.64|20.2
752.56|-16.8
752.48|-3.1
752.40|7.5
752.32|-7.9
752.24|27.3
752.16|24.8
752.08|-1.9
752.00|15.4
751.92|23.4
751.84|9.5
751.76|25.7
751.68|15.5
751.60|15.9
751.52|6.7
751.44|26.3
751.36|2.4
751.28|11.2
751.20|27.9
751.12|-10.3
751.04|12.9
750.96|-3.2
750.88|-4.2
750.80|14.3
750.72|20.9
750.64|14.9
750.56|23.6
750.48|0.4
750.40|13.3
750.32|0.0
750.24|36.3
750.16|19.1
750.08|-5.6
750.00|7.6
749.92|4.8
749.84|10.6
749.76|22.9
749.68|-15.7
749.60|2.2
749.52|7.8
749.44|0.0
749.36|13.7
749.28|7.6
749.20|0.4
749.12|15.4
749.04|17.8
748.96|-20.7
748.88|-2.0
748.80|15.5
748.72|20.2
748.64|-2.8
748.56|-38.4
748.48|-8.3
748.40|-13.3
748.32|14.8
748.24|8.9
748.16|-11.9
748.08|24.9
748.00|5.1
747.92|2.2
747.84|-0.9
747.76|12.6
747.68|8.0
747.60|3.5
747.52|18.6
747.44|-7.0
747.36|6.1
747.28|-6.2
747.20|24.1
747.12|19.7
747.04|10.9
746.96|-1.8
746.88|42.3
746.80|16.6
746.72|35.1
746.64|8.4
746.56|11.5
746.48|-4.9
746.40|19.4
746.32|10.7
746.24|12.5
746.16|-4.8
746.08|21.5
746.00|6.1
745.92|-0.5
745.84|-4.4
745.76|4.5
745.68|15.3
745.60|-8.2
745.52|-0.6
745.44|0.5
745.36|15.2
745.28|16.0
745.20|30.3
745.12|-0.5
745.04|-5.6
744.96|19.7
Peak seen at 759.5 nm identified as [O II]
